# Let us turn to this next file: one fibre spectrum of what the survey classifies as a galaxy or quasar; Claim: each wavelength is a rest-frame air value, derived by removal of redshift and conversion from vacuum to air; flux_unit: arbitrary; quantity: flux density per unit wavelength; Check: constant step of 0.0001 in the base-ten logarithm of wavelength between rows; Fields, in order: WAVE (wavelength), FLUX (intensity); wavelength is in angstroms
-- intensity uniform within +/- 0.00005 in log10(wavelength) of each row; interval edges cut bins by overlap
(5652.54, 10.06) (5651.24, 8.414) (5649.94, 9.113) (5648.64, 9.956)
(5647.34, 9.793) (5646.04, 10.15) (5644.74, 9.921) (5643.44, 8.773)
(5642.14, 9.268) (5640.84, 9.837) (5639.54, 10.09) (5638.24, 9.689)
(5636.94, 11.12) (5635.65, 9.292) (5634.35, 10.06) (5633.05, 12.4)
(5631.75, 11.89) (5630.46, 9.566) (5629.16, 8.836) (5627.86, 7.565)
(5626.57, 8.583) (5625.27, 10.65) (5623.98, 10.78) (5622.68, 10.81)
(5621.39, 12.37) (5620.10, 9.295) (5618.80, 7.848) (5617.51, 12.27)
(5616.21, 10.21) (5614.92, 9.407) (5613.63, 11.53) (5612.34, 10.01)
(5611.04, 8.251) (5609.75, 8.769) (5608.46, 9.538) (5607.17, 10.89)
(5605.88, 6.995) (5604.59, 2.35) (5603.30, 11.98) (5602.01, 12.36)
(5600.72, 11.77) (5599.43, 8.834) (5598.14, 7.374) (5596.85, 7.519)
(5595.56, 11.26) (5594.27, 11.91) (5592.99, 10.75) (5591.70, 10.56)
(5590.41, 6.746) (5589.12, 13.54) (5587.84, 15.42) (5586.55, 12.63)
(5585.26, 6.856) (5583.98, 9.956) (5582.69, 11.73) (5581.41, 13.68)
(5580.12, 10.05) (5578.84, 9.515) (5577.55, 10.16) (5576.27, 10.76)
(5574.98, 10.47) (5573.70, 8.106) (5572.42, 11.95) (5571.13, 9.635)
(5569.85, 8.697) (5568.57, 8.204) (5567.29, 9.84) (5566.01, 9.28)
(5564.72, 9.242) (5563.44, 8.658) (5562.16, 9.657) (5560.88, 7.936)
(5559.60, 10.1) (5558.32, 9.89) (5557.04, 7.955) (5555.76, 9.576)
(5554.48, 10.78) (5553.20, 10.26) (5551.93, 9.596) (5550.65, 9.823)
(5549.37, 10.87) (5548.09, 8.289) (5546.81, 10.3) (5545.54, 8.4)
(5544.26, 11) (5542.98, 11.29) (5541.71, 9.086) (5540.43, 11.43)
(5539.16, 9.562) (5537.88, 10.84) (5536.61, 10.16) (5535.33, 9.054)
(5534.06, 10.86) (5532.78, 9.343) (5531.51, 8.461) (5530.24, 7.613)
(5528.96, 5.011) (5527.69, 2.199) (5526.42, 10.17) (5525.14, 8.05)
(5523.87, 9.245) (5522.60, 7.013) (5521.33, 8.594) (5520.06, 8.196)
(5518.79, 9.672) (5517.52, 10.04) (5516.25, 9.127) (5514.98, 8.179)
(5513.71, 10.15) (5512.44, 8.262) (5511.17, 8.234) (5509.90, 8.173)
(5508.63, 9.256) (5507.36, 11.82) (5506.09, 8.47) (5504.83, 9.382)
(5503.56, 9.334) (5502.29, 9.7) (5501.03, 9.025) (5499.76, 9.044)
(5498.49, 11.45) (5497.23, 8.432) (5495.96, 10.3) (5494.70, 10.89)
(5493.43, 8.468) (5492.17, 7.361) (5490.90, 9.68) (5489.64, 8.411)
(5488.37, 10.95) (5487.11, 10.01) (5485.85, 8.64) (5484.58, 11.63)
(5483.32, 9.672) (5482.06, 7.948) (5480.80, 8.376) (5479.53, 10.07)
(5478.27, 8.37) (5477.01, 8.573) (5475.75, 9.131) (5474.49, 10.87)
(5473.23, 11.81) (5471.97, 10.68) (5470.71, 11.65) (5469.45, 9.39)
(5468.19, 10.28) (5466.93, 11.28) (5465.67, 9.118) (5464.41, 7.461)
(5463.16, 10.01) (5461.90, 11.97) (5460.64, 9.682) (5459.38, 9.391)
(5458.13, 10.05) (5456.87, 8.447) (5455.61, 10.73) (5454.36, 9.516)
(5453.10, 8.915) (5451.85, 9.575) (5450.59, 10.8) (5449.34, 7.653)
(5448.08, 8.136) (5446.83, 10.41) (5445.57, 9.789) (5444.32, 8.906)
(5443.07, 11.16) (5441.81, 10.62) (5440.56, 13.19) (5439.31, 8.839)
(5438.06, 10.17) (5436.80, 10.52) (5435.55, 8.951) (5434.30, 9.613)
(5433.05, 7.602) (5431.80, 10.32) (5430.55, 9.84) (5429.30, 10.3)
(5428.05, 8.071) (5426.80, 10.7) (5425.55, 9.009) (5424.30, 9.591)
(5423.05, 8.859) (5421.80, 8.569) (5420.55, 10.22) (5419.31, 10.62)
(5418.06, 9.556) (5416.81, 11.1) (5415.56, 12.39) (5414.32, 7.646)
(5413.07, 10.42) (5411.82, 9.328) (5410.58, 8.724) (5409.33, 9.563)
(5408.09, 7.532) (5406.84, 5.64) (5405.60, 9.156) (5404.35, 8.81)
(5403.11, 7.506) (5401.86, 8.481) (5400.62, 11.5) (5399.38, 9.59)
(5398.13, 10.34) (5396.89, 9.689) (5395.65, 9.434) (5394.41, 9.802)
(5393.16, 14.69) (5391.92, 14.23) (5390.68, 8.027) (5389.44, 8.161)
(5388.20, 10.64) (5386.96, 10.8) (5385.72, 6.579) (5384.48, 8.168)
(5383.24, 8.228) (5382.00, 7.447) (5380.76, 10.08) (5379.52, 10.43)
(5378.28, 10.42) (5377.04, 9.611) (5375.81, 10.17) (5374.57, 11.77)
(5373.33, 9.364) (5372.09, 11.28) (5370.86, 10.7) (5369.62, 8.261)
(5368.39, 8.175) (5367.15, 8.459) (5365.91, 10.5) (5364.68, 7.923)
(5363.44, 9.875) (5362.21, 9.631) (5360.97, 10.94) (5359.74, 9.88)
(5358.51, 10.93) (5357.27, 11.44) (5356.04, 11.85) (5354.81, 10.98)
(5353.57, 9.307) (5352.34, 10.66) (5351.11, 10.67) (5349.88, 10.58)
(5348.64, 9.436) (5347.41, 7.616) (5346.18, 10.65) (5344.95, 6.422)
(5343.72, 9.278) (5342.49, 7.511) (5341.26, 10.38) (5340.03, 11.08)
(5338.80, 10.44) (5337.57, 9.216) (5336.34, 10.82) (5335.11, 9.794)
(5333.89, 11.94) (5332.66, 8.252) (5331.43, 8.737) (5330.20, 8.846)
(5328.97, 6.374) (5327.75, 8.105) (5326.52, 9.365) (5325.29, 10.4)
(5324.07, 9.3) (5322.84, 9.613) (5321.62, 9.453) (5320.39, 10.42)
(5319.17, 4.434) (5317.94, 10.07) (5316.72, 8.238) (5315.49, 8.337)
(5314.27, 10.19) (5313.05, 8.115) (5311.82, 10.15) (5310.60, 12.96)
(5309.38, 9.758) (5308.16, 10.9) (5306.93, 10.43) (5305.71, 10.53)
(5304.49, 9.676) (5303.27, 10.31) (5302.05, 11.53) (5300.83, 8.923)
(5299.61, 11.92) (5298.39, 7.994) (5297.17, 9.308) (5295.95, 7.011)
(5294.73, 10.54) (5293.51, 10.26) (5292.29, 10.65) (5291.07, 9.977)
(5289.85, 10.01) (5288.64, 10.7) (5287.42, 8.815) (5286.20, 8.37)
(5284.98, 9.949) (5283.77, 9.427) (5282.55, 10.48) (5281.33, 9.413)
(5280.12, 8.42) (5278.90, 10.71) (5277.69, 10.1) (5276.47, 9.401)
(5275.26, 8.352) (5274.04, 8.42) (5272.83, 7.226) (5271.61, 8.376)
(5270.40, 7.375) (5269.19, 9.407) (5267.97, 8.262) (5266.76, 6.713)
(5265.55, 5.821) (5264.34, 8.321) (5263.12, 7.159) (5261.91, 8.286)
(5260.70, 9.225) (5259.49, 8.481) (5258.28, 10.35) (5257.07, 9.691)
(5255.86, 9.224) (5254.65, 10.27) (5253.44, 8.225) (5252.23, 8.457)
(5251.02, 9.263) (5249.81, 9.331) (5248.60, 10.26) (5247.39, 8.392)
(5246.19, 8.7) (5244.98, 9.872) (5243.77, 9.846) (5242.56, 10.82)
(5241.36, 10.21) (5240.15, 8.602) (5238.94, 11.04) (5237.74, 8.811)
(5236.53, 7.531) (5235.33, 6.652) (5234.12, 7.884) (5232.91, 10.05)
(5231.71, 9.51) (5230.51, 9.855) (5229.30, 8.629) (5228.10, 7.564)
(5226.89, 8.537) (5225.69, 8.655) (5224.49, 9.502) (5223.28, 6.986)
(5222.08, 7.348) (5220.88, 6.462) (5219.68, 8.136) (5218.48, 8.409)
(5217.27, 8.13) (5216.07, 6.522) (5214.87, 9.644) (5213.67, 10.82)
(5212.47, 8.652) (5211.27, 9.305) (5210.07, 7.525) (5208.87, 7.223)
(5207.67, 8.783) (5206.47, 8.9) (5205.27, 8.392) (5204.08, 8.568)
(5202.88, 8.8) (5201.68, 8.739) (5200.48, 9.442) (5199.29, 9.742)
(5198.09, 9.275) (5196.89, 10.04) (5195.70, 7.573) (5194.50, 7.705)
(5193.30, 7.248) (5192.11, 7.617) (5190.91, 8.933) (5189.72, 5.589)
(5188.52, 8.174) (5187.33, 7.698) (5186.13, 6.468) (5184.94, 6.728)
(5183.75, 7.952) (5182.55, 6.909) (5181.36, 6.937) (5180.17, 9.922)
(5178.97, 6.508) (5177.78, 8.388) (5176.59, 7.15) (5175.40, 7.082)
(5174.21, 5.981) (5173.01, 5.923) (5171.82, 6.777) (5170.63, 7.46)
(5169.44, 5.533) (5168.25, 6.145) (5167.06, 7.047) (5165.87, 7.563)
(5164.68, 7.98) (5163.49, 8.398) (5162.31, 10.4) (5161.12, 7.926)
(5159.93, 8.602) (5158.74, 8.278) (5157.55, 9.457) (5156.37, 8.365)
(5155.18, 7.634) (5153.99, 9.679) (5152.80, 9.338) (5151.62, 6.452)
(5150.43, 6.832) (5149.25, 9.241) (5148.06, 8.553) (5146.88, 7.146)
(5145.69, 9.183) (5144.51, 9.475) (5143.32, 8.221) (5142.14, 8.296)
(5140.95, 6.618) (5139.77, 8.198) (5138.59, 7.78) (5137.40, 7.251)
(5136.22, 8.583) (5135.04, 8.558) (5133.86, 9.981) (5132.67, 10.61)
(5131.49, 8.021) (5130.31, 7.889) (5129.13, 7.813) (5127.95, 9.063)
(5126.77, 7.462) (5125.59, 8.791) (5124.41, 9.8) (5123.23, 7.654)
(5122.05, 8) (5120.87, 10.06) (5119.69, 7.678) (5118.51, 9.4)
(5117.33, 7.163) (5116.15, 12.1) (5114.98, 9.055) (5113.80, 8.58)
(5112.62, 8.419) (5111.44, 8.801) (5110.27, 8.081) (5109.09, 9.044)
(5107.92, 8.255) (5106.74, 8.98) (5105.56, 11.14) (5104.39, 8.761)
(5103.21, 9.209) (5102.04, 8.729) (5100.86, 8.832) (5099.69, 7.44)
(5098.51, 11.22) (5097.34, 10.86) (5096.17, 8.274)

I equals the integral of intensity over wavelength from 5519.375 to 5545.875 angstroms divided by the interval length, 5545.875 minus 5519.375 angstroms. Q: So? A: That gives 8.85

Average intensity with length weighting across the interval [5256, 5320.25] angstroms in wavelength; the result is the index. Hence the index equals 9.23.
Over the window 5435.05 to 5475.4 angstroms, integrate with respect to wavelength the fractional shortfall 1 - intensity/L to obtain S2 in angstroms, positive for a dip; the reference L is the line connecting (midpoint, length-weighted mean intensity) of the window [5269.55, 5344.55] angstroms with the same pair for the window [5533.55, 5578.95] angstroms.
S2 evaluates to -1.5 angstroms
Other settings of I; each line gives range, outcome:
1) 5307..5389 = 9.58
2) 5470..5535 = 9.14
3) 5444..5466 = 9.49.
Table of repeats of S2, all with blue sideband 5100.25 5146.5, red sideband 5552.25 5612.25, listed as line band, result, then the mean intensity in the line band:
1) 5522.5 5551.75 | 1.90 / 9.09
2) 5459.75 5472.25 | -0.75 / 10.1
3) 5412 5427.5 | -0.71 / 9.86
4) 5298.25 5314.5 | -2.06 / 10.3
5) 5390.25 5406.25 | -1.25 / 10.1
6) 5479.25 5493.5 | 0.47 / 9.28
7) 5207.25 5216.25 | 0.27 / 8.65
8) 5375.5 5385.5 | 0.16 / 9.18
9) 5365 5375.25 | -0.50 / 9.76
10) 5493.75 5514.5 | 0.37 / 9.47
